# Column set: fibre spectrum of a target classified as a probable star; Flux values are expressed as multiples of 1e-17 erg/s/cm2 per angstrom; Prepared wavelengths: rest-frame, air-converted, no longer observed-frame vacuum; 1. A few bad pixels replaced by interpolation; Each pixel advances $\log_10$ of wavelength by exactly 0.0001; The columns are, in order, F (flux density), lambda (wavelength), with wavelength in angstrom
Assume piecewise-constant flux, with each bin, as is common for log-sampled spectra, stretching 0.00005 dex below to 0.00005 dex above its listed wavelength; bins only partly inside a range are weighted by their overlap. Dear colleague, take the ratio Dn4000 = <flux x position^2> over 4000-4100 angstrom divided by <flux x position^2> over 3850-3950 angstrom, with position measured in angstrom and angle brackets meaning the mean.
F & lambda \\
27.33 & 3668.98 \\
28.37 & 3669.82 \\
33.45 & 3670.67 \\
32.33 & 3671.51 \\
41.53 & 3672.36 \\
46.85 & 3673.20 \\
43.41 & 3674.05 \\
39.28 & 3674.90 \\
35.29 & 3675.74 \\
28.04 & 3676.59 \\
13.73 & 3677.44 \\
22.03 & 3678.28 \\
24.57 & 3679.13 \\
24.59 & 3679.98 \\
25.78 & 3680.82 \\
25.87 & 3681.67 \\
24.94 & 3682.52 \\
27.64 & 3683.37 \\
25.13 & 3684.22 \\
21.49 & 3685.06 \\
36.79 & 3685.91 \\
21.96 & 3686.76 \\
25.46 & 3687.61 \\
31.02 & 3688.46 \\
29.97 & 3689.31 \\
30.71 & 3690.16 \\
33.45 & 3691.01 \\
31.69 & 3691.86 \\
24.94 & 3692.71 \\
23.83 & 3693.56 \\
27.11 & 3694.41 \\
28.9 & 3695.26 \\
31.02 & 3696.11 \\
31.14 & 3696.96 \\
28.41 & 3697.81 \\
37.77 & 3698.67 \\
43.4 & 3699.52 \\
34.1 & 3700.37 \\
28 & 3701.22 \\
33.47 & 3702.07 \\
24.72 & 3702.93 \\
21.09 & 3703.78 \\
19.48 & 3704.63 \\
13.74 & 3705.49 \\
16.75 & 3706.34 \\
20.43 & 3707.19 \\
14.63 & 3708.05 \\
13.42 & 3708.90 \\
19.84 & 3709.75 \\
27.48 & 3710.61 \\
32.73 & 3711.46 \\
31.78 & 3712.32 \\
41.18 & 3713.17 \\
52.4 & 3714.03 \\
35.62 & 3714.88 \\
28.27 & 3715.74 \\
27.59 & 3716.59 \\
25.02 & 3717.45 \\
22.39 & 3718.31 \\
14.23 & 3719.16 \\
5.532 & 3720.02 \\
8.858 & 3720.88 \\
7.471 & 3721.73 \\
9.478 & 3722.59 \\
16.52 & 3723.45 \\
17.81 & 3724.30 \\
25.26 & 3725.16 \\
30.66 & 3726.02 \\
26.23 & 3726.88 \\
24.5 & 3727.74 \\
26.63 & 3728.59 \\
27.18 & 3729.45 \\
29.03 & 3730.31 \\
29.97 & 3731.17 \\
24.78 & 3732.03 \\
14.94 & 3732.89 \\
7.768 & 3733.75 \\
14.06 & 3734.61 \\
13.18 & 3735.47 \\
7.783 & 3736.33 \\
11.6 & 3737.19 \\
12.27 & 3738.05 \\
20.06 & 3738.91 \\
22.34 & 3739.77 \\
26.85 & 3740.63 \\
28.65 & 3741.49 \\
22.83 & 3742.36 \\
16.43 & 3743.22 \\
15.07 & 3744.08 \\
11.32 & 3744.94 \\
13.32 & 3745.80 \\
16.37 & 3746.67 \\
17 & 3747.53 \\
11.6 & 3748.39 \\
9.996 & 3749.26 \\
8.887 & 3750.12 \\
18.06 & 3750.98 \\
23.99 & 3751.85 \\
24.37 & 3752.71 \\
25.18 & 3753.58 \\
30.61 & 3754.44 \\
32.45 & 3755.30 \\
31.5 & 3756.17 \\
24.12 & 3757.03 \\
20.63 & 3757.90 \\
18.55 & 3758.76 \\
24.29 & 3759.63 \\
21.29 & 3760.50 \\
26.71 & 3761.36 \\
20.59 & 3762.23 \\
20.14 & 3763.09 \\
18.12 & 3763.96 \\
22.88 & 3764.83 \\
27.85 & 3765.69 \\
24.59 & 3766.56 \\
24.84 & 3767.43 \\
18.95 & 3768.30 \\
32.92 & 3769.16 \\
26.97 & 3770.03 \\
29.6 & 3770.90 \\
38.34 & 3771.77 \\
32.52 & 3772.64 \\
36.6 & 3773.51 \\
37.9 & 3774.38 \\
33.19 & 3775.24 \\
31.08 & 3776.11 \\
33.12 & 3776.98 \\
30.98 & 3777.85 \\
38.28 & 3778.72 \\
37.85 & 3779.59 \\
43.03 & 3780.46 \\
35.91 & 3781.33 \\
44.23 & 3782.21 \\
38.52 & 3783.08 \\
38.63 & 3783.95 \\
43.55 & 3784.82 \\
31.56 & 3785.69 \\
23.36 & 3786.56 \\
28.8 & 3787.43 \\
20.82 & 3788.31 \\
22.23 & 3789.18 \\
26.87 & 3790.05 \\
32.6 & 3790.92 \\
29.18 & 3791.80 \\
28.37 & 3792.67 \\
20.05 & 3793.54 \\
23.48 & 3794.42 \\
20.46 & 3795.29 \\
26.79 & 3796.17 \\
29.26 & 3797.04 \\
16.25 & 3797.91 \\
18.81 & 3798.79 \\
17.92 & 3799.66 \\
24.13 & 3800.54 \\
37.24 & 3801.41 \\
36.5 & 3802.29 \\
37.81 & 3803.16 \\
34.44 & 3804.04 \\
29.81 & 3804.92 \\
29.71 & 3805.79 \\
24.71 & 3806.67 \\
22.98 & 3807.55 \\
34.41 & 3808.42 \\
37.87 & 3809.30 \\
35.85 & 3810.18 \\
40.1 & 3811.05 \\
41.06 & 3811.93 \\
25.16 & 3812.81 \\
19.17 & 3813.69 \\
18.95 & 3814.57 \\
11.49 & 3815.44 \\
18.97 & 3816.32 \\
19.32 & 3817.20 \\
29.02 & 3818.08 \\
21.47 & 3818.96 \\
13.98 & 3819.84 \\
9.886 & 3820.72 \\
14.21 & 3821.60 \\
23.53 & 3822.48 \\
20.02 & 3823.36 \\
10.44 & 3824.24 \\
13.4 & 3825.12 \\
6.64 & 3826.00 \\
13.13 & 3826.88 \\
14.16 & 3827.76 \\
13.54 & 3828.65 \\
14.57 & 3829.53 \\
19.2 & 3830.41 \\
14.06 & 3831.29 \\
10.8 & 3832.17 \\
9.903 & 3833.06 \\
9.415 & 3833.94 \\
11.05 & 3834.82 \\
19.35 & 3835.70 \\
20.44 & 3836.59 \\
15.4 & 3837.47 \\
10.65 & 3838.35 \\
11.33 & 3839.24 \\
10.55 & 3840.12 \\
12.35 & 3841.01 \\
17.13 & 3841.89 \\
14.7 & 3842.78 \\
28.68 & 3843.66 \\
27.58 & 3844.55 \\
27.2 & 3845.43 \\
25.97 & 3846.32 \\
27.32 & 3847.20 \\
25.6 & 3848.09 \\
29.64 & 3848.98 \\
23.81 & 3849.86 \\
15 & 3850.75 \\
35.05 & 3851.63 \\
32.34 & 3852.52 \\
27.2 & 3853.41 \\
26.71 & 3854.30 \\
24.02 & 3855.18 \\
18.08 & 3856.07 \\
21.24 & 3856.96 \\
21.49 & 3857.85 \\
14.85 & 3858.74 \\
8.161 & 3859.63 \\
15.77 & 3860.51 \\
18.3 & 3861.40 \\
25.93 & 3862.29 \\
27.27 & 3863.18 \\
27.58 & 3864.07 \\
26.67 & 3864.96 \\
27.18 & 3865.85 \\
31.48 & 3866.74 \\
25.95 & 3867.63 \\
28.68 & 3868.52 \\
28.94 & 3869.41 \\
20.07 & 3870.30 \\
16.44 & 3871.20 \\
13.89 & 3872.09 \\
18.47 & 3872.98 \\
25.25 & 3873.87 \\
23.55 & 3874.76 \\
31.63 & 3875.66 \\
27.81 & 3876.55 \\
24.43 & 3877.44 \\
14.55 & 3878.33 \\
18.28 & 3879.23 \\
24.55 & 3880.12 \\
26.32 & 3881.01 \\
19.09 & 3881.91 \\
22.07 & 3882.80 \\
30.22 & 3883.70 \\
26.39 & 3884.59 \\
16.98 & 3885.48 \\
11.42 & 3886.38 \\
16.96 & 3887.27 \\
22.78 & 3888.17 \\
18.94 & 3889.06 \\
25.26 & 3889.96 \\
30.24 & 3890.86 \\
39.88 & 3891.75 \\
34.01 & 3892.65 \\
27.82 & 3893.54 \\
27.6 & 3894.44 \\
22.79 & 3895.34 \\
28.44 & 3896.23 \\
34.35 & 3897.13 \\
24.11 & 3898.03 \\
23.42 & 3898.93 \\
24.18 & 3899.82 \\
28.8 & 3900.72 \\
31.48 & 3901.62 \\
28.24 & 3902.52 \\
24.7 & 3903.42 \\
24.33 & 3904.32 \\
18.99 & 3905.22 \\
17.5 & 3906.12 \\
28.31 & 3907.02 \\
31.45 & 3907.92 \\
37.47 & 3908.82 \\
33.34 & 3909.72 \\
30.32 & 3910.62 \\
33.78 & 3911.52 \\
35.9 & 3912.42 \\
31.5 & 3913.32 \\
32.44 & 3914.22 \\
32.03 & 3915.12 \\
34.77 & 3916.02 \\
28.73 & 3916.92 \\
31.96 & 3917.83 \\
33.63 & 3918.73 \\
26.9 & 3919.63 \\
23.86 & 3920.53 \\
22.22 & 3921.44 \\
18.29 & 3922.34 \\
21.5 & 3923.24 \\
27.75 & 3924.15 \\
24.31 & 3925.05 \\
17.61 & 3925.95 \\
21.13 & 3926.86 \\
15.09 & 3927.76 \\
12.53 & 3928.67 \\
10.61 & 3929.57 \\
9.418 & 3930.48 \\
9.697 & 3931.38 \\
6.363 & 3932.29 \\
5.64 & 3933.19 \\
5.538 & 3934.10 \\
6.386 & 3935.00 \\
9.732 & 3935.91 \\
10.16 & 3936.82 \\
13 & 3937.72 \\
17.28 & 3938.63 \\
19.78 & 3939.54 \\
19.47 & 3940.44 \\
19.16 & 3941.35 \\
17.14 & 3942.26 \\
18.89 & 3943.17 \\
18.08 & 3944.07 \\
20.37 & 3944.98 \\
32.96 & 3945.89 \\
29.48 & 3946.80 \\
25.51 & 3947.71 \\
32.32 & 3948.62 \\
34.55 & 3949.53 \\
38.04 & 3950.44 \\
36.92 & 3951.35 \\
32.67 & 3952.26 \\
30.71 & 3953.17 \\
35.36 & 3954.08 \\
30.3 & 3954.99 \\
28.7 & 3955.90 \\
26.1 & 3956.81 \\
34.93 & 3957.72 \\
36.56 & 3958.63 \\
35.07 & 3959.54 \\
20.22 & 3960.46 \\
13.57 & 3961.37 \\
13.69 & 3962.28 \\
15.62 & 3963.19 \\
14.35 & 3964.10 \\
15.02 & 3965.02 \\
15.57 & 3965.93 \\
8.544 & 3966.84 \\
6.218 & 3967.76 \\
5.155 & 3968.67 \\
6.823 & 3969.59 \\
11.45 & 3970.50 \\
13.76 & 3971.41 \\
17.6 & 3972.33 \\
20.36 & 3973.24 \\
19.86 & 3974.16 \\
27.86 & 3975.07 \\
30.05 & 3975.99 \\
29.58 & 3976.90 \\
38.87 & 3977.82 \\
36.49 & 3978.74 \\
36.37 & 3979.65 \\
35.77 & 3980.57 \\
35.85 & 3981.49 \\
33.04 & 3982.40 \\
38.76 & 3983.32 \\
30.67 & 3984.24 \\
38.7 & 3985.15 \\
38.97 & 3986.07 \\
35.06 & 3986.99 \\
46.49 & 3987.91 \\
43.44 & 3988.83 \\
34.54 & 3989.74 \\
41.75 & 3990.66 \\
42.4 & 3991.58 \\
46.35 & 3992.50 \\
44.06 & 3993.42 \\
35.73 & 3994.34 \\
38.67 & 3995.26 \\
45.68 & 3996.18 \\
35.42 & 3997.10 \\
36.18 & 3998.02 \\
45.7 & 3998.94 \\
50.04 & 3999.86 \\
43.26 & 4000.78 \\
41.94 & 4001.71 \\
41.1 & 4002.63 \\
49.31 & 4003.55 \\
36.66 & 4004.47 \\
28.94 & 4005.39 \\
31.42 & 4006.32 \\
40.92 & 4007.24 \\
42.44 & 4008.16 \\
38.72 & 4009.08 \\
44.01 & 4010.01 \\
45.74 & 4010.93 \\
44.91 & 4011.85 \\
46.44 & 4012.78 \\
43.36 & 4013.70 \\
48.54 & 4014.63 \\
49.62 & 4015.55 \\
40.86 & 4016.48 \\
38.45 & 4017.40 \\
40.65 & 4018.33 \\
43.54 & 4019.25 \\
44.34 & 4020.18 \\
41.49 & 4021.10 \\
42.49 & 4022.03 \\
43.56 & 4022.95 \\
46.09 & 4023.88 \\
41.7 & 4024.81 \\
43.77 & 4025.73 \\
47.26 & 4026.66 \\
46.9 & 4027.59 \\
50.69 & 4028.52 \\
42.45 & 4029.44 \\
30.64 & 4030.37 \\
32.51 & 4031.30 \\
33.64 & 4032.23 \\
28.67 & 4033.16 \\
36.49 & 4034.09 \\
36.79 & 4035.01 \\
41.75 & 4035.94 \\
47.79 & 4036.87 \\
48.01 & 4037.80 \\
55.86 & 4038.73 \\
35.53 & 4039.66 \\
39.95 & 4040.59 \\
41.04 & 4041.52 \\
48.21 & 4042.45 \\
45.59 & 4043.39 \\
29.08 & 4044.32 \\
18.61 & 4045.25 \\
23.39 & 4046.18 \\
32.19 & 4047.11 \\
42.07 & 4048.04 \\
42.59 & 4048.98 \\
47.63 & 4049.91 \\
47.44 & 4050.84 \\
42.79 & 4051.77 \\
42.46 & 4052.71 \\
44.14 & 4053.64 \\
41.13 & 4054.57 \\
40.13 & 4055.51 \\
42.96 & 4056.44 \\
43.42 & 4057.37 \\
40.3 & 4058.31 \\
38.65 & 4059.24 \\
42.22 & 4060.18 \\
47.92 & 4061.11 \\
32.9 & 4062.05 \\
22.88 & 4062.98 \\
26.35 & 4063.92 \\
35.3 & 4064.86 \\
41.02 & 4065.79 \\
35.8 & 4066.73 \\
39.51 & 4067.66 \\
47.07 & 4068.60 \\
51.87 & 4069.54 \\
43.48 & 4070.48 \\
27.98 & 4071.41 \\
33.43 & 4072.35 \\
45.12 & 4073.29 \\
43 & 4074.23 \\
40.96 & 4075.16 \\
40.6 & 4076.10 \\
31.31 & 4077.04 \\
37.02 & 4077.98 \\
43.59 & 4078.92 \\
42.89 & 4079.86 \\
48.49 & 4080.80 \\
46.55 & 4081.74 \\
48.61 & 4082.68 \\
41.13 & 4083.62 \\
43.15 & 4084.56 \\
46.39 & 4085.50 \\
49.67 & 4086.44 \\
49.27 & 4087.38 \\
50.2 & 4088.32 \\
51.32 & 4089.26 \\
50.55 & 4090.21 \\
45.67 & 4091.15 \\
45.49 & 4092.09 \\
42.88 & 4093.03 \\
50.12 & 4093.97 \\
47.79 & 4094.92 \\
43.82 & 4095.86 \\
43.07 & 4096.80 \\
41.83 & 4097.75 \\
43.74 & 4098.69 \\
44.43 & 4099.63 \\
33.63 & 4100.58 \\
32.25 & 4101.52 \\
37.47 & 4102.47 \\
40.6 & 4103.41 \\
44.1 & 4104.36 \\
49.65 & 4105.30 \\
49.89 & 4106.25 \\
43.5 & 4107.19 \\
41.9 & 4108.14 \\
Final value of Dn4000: 1.93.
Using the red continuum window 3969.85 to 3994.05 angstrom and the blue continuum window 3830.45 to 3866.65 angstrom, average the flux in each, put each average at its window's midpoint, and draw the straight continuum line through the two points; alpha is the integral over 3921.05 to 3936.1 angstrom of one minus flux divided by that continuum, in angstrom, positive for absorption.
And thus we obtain 7.3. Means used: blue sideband 20.5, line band 14.4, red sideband 33.2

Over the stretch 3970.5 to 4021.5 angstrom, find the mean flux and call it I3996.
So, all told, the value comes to 38.2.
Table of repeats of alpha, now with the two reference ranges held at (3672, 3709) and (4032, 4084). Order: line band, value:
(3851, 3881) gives 9.2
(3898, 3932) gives 9.7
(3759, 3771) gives 2.5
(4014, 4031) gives -2.0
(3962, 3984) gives 8.9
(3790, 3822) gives 5.9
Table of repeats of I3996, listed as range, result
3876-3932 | 25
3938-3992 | 26.8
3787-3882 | 22.4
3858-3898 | 23.8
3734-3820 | 25.7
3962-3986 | 23.3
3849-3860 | 22.7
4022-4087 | 40.6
